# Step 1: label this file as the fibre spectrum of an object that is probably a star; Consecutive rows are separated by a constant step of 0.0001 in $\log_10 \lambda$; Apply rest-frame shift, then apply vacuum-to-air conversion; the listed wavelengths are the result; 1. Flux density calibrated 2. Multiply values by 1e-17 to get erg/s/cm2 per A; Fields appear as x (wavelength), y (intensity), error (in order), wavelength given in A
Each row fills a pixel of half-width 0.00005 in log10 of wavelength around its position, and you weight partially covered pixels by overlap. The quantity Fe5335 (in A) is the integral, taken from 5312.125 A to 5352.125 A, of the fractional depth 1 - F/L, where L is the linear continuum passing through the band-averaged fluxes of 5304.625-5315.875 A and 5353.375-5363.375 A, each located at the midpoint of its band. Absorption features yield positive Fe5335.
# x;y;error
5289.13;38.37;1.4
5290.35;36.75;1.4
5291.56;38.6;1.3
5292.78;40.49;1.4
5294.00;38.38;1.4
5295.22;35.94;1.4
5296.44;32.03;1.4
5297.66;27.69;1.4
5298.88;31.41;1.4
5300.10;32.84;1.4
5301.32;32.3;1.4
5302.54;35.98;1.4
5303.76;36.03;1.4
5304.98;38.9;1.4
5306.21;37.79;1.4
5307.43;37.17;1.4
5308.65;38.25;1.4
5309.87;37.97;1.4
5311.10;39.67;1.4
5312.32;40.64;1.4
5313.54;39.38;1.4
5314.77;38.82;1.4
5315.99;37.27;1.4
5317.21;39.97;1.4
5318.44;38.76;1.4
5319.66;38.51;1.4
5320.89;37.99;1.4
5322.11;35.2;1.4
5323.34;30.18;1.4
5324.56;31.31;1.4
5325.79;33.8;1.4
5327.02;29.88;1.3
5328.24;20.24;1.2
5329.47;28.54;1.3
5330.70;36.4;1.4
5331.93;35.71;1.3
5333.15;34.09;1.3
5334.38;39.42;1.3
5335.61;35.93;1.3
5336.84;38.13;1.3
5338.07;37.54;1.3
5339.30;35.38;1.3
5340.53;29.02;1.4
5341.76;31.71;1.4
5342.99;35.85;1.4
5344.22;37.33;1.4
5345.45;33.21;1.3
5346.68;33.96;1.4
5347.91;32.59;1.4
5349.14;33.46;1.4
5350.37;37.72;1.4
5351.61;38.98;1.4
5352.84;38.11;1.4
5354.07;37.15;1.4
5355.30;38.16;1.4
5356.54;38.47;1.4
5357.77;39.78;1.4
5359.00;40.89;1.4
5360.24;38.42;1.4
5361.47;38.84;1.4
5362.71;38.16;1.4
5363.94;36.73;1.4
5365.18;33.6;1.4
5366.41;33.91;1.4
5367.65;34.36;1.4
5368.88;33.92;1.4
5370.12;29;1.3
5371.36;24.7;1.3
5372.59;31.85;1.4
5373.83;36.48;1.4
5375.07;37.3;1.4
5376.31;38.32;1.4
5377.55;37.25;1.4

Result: 3.82 A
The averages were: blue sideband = 38.6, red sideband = 38.7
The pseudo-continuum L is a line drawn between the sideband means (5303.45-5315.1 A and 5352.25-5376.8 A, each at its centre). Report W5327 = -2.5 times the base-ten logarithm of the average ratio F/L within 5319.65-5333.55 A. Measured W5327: 0.16 mag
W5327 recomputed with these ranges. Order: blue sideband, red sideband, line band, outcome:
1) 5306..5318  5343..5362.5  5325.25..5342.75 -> 0.14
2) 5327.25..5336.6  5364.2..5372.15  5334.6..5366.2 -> -0.13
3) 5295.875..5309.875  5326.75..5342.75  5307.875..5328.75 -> -0.05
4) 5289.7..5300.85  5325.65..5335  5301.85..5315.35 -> -0.13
